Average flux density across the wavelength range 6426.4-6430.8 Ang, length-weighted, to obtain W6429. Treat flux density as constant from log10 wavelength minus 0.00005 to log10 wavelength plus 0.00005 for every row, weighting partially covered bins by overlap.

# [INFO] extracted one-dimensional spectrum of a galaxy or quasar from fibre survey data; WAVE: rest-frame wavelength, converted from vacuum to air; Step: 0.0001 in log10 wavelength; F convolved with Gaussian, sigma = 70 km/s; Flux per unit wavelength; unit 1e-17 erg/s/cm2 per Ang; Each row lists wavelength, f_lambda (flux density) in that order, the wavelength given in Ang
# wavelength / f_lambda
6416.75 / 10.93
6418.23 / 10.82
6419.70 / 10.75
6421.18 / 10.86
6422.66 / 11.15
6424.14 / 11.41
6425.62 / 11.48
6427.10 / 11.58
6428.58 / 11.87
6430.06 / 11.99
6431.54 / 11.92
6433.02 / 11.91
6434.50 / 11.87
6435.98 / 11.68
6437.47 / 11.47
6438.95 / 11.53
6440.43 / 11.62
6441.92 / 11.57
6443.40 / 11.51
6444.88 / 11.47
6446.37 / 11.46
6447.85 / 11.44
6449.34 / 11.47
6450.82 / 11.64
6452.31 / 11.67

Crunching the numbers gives 11.8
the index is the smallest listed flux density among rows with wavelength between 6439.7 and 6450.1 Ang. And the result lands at 11.44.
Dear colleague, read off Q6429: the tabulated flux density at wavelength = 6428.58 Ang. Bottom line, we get 11.87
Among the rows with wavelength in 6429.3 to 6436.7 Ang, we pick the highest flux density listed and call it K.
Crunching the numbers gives 11.99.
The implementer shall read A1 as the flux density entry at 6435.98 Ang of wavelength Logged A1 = 11.68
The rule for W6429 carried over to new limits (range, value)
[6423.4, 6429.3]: 11.6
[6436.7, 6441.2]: 11.5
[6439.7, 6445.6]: 11.5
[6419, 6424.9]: 11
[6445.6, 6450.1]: 11.5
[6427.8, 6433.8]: 11.9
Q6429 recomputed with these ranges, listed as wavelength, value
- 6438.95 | 11.53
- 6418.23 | 10.82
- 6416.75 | 10.93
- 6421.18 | 10.86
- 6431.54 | 11.92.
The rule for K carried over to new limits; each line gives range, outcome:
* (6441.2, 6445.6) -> 11.57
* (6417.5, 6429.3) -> 11.87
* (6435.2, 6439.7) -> 11.68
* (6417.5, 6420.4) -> 10.82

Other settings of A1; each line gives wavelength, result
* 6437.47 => 11.47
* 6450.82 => 11.64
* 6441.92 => 11.57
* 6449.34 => 11.47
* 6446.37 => 11.46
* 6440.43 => 11.62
